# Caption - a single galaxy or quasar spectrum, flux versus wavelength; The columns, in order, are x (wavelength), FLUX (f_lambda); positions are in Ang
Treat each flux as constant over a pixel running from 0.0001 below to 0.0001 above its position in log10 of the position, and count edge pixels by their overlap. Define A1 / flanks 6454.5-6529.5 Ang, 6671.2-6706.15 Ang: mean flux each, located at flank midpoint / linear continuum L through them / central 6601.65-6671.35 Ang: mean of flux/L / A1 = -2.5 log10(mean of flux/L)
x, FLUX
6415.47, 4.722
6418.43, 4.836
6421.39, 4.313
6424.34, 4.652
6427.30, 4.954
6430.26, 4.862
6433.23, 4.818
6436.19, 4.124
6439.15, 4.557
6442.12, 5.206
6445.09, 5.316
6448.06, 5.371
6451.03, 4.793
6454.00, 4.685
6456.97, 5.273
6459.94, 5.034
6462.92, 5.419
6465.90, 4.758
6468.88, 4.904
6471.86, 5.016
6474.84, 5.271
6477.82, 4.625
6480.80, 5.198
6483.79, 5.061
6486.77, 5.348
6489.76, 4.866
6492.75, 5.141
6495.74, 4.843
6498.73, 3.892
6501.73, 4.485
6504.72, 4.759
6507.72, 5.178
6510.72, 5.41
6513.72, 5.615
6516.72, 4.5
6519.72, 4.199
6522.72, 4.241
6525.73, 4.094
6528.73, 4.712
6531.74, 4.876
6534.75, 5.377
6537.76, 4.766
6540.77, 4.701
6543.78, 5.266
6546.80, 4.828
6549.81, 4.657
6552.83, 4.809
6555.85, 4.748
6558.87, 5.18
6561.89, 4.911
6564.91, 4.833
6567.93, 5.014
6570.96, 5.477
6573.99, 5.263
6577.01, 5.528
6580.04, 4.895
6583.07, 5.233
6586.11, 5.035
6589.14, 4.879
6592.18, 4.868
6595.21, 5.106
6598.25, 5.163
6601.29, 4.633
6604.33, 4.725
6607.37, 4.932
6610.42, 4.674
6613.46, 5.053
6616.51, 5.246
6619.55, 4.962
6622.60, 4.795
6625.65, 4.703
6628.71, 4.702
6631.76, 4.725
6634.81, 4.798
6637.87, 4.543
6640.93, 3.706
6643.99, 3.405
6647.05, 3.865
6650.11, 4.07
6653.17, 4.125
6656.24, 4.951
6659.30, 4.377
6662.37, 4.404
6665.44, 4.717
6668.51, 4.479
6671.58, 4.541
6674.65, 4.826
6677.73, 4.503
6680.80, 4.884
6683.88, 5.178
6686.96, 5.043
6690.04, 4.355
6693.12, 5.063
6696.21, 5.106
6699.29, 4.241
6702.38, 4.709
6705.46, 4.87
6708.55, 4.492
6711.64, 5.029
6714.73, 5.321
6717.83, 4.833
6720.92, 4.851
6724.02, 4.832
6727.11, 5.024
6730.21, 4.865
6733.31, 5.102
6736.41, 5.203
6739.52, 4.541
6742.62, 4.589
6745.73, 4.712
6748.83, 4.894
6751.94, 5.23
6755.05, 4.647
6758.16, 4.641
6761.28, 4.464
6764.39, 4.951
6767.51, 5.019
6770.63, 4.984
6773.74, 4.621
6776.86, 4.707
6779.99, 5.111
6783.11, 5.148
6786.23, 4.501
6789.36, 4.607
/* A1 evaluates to 0.06 mag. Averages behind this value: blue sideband 4.87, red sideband 4.78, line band 4.54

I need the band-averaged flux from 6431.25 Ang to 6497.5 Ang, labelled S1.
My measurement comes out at 4.98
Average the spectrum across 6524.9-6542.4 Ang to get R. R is 4.79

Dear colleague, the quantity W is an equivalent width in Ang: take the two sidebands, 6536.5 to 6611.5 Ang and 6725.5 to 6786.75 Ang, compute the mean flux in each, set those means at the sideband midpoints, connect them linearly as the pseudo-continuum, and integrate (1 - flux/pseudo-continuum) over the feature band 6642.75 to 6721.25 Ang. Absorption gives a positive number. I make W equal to 4.4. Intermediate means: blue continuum 4.97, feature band 4.63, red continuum 4.85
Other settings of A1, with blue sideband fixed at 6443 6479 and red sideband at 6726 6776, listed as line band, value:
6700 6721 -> 0.00 mag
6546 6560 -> 0.03 mag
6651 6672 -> 0.09 mag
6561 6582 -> -0.04 mag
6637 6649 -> 0.27 mag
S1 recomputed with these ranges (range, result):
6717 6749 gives 4.86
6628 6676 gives 4.38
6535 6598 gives 5.01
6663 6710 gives 4.73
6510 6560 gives 4.81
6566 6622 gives 5.03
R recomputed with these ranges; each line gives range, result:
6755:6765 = 4.65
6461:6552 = 4.87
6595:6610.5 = 4.87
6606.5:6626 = 4.92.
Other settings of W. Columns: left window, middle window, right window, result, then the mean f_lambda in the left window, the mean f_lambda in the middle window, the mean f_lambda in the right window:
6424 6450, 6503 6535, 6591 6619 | 0.77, 4.88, 4.79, 4.94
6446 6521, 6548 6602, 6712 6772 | -1.01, 4.95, 5.02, 4.88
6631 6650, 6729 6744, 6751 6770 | -0.58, 4.14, 4.86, 4.82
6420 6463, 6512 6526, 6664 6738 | 0.81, 4.88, 4.58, 4.84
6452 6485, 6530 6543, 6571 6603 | 0.28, 5.02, 4.94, 5.08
